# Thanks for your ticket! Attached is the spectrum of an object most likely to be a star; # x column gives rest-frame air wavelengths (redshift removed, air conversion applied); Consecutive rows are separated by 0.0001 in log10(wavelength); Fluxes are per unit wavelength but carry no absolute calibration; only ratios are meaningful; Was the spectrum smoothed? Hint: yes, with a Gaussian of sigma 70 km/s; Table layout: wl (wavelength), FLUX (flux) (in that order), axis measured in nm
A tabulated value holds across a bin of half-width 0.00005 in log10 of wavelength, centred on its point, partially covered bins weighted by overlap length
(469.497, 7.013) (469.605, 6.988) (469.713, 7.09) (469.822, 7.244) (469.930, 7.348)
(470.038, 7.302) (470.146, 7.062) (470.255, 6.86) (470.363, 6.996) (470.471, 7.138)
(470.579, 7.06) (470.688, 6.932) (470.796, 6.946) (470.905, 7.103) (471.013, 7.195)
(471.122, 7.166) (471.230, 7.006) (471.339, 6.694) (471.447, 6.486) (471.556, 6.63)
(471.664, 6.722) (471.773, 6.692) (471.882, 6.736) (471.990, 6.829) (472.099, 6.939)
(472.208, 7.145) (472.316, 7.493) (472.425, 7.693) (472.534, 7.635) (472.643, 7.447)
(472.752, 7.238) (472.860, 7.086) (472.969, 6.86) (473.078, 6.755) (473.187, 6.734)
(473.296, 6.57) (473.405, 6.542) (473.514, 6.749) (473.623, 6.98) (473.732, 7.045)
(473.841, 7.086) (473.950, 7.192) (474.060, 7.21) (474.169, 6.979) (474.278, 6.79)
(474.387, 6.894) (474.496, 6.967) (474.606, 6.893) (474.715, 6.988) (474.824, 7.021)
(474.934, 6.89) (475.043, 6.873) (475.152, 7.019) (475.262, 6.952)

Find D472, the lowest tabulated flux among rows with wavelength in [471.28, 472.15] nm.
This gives 6.486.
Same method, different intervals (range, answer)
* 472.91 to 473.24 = 6.734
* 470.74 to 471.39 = 6.694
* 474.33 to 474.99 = 6.89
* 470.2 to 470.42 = 6.86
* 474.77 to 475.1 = 6.873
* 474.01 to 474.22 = 6.979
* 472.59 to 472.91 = 7.086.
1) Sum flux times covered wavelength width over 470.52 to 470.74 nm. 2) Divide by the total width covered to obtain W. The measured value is 6.99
